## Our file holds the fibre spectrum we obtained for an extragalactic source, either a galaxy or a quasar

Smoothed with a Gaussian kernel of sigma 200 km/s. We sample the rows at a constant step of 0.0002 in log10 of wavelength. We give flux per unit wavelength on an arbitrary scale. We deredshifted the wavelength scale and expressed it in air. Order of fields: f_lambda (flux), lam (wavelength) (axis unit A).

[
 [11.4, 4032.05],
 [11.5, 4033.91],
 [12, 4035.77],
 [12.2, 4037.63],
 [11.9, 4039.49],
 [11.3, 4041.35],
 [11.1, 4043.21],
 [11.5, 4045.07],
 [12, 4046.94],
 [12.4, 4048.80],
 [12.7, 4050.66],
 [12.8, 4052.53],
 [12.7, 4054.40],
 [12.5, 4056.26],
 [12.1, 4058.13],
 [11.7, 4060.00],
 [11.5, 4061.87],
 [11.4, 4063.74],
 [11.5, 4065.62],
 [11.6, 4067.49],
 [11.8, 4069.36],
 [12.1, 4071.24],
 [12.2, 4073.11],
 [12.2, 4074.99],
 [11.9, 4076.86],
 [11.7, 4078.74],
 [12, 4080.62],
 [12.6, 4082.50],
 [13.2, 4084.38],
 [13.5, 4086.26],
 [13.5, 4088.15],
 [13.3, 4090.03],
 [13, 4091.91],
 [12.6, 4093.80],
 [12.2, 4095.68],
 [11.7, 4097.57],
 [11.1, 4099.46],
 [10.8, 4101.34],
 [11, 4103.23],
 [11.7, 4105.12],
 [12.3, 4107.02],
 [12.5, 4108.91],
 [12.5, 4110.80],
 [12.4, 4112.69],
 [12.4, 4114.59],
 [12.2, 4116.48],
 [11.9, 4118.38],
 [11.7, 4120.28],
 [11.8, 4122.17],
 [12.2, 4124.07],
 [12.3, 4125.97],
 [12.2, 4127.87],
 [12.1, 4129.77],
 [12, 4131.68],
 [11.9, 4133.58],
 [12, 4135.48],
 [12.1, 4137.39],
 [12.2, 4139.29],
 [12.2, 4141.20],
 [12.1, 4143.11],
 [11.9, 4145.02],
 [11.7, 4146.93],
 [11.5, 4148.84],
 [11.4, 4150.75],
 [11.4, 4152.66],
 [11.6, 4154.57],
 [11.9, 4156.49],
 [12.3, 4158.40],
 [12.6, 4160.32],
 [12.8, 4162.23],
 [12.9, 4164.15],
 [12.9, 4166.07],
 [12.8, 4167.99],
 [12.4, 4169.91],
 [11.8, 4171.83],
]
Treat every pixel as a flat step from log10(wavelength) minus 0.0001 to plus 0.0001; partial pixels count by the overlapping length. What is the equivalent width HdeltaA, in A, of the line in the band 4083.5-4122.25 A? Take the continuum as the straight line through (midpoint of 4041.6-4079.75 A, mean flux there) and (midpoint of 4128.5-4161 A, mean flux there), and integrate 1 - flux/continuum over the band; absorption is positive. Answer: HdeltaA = -1.0 A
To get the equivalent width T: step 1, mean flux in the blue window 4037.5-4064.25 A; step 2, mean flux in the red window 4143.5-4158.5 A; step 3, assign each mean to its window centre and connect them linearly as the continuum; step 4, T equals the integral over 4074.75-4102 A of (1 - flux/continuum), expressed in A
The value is -1.13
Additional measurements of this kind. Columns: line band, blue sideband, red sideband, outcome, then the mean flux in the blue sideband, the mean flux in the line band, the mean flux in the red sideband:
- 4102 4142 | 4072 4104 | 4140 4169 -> 0.44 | 12.3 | 12.1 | 12.1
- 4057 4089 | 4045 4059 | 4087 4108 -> 0.30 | 12.4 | 12.1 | 12.1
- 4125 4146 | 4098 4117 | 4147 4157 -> -0.74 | 11.9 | 12.1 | 11.6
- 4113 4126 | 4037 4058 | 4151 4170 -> 0.18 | 12.1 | 12.1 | 12.3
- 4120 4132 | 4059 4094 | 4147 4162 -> -0.05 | 12.3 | 12.1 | 11.9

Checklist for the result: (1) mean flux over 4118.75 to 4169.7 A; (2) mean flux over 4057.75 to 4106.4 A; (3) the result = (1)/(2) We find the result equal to 1.00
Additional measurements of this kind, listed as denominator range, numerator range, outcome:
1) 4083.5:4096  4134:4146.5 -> 0.92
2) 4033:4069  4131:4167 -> 1.01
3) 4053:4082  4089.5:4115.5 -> 1.01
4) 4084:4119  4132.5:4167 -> 0.98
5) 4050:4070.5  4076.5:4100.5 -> 1.04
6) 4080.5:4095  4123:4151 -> 0.92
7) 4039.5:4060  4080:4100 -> 1.05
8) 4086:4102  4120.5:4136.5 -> 0.97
